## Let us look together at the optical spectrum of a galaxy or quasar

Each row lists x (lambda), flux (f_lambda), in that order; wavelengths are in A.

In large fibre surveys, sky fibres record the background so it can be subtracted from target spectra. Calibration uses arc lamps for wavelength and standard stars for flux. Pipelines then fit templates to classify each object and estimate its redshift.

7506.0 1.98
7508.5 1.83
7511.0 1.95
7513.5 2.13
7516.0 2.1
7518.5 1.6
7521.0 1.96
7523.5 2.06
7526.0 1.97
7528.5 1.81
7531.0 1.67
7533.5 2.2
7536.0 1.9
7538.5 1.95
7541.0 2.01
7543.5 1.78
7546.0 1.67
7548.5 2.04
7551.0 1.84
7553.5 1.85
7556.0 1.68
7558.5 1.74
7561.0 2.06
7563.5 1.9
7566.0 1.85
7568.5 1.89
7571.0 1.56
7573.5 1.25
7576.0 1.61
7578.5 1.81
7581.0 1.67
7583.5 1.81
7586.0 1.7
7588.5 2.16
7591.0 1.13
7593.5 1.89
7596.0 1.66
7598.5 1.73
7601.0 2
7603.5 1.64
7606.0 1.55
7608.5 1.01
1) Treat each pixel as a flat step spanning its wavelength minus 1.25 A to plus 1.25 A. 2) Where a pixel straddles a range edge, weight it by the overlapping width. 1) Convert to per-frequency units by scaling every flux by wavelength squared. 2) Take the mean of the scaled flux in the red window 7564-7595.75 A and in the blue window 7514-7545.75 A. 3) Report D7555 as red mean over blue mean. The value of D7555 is 0.90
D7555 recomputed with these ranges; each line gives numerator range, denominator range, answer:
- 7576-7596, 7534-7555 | 0.92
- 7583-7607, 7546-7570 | 0.94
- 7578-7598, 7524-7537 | 0.91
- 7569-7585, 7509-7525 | 0.85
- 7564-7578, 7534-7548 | 0.88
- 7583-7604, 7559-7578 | 1.01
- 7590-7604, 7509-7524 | 0.88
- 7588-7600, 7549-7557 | 0.94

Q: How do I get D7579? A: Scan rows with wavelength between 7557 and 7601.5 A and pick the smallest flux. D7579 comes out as 1.13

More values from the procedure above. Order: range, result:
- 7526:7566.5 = 1.67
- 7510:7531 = 1.6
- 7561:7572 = 1.56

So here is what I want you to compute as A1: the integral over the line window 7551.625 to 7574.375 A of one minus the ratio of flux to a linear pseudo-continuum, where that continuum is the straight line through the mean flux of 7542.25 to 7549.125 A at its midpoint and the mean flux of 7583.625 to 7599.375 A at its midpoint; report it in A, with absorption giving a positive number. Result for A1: 0.2 A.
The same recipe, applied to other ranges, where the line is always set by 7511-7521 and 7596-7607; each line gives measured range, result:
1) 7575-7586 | 0.34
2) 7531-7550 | -0.34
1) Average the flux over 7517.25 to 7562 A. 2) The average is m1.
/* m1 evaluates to 1.88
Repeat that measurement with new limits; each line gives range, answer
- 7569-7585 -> 1.63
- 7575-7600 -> 1.72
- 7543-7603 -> 1.76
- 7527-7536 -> 1.9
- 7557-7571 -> 1.85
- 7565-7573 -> 1.72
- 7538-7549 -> 1.88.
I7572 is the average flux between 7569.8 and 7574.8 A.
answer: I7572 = 1.41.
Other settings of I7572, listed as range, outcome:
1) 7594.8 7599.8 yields 1.7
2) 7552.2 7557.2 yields 1.77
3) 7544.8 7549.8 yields 1.86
